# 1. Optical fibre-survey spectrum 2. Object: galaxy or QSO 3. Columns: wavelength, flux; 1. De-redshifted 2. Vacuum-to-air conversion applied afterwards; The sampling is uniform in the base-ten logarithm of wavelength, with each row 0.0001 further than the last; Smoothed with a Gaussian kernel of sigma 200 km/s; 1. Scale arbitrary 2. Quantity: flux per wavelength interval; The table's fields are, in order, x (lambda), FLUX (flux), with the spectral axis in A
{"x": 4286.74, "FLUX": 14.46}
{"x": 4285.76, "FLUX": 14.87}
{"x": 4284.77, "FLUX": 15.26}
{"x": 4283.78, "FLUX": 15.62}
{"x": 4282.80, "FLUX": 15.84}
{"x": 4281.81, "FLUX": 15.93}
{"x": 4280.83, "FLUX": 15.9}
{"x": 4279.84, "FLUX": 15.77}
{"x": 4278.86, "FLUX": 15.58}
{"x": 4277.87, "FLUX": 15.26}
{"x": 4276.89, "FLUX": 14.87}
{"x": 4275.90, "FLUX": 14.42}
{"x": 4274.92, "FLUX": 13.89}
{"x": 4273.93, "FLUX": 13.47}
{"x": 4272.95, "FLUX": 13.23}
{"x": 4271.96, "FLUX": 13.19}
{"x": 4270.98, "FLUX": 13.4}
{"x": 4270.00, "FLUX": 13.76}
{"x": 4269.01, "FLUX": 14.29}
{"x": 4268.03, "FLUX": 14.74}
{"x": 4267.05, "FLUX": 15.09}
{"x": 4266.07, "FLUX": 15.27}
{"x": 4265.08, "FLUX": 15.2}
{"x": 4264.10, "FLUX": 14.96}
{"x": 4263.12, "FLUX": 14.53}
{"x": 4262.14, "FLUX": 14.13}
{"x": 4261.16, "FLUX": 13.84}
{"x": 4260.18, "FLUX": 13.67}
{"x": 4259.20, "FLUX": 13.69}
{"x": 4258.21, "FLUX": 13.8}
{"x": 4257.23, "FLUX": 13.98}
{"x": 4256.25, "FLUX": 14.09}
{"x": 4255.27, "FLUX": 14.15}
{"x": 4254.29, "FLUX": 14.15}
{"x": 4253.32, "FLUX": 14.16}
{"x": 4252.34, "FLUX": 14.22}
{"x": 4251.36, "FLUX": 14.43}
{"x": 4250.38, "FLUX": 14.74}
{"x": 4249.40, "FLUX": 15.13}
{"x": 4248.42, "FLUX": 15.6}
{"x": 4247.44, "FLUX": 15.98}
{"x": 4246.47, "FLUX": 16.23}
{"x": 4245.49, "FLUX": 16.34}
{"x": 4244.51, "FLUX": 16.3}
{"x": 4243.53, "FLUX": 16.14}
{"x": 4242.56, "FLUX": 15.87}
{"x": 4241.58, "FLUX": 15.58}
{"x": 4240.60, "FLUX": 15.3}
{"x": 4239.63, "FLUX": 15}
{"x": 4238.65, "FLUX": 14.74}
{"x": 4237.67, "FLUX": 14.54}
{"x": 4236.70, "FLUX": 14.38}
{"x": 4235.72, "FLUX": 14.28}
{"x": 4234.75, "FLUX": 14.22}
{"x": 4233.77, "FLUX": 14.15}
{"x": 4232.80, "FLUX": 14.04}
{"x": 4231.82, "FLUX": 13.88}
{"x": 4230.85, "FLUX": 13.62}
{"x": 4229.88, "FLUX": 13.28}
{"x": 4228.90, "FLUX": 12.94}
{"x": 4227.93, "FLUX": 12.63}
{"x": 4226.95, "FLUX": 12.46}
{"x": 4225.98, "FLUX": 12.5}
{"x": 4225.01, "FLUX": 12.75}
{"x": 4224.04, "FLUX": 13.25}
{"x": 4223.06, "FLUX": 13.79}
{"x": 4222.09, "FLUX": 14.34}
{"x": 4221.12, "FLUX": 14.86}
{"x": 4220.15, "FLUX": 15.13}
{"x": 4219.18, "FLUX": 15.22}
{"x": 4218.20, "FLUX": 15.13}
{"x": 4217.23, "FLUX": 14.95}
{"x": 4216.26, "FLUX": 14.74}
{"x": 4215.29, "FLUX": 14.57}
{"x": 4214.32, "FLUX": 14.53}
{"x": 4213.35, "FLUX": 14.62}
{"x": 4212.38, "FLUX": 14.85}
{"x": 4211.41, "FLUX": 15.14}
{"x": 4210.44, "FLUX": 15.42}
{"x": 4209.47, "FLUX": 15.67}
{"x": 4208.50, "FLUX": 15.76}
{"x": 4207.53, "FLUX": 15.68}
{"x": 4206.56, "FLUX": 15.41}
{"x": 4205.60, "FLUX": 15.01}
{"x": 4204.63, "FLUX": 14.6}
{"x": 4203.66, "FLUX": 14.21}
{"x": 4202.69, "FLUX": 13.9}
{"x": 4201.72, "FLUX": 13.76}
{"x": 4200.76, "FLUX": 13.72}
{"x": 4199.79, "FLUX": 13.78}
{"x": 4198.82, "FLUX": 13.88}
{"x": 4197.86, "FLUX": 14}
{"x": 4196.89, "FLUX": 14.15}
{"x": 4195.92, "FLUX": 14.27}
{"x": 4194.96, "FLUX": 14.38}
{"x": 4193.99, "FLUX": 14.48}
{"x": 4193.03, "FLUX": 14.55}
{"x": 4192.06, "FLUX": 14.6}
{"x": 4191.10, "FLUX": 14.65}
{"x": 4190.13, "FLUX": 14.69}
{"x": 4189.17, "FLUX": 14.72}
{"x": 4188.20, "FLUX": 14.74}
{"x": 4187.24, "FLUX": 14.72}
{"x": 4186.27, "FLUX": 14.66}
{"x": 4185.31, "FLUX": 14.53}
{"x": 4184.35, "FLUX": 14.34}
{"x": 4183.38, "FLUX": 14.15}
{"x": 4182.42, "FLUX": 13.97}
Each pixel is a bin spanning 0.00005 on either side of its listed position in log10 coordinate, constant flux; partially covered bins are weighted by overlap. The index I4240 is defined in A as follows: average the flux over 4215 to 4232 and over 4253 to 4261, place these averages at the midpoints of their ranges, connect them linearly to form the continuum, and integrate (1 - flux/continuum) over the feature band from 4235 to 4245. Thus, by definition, -0.9 A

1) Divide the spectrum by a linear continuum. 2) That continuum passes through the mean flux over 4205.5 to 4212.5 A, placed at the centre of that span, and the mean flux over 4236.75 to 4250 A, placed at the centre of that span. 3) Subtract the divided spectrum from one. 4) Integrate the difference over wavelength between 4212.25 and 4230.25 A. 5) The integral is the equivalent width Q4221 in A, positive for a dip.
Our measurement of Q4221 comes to 1.7 A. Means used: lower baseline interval 15.4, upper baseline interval 15.5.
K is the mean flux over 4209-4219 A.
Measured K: 15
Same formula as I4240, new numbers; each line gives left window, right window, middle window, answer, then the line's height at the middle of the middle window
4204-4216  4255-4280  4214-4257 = 0.7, 14.7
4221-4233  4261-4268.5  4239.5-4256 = -1.3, 14.1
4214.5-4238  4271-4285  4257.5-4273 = 0.4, 14.6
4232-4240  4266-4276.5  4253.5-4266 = -0.1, 14.1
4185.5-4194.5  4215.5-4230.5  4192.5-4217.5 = -0.6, 14.3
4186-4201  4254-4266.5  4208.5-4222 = -0.6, 14.3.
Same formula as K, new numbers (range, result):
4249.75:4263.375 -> 14.1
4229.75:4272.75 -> 14.6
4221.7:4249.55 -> 14.5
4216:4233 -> 13.8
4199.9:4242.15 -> 14.4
